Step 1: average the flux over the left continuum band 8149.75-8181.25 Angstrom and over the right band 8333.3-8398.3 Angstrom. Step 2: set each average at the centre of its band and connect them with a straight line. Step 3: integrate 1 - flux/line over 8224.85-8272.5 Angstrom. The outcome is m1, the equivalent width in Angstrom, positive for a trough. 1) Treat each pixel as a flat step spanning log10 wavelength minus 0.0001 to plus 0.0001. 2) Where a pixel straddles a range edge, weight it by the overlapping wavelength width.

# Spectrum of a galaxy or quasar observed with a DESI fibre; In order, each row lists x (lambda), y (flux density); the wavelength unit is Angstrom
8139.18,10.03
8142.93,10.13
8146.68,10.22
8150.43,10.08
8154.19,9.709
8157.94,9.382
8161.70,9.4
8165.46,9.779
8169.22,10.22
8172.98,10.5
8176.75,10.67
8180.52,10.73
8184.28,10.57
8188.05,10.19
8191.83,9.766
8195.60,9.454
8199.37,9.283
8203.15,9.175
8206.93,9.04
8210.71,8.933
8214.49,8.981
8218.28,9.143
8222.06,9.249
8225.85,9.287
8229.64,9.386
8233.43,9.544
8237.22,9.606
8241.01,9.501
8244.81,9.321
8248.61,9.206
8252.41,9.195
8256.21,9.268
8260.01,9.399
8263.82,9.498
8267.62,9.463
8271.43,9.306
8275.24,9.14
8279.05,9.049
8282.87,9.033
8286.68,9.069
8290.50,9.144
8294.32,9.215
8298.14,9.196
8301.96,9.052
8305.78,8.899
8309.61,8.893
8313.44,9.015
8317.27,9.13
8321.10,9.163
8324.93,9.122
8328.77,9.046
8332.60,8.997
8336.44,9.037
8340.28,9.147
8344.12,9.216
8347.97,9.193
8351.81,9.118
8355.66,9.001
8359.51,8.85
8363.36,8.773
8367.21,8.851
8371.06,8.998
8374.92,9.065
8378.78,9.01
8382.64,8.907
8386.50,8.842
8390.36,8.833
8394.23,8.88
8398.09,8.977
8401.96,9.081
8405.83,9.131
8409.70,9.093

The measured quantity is 1.0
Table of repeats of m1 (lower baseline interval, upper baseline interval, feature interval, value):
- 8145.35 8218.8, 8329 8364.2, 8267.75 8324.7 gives 0.99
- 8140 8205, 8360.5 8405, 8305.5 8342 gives 0.67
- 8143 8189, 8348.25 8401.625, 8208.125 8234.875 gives 1.64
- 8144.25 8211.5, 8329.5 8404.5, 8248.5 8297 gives 0.99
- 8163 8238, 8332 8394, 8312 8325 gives 0.09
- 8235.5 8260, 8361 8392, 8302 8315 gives 0.28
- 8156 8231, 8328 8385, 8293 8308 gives 0.25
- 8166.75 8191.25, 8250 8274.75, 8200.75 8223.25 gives 2.04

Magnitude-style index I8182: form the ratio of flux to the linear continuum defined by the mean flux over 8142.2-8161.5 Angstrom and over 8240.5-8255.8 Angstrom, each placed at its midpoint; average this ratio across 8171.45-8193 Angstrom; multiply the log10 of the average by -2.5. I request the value -0.08 mag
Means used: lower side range 9.85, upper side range 9.28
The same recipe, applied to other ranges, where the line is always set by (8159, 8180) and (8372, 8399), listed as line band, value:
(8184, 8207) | 0.04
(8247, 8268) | 0.03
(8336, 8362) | 0.01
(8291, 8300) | 0.03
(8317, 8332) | 0.02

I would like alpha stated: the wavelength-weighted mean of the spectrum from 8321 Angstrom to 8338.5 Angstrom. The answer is 9.07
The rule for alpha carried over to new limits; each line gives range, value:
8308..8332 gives 9.06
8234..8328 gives 9.21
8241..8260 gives 9.29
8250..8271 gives 9.36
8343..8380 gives 9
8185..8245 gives 9.39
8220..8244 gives 9.42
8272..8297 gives 9.12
